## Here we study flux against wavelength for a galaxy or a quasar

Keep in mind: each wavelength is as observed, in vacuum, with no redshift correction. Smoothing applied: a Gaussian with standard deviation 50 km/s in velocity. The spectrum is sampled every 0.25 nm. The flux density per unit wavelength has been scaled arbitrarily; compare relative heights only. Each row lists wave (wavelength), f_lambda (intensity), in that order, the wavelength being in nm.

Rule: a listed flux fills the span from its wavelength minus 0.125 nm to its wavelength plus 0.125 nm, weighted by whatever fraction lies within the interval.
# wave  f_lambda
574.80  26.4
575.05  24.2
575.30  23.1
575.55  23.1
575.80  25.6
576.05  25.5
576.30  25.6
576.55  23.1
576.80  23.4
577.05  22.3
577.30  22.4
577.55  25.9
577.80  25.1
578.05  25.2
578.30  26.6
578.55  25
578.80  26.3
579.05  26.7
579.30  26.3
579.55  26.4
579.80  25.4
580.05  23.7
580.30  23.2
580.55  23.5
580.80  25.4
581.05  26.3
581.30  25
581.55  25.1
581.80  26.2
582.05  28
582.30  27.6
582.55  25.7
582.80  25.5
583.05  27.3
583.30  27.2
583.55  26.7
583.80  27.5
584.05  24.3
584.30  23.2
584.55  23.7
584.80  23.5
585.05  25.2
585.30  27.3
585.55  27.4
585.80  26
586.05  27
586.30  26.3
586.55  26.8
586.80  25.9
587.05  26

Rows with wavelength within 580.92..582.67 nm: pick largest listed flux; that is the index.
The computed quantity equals 28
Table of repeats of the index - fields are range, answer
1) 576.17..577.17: 25.6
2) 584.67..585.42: 27.3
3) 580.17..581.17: 26.3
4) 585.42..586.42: 27.4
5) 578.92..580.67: 26.7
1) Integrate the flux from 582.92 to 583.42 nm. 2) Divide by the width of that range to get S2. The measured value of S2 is 27.2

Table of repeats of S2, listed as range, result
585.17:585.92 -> 26.9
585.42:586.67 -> 26.7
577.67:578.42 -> 25.6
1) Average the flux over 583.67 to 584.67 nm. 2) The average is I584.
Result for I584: 24.7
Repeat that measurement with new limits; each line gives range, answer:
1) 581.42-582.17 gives 26.4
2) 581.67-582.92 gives 26.6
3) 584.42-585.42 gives 24.9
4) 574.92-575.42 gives 23.7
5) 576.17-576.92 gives 24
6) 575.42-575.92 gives 24.3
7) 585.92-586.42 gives 26.6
